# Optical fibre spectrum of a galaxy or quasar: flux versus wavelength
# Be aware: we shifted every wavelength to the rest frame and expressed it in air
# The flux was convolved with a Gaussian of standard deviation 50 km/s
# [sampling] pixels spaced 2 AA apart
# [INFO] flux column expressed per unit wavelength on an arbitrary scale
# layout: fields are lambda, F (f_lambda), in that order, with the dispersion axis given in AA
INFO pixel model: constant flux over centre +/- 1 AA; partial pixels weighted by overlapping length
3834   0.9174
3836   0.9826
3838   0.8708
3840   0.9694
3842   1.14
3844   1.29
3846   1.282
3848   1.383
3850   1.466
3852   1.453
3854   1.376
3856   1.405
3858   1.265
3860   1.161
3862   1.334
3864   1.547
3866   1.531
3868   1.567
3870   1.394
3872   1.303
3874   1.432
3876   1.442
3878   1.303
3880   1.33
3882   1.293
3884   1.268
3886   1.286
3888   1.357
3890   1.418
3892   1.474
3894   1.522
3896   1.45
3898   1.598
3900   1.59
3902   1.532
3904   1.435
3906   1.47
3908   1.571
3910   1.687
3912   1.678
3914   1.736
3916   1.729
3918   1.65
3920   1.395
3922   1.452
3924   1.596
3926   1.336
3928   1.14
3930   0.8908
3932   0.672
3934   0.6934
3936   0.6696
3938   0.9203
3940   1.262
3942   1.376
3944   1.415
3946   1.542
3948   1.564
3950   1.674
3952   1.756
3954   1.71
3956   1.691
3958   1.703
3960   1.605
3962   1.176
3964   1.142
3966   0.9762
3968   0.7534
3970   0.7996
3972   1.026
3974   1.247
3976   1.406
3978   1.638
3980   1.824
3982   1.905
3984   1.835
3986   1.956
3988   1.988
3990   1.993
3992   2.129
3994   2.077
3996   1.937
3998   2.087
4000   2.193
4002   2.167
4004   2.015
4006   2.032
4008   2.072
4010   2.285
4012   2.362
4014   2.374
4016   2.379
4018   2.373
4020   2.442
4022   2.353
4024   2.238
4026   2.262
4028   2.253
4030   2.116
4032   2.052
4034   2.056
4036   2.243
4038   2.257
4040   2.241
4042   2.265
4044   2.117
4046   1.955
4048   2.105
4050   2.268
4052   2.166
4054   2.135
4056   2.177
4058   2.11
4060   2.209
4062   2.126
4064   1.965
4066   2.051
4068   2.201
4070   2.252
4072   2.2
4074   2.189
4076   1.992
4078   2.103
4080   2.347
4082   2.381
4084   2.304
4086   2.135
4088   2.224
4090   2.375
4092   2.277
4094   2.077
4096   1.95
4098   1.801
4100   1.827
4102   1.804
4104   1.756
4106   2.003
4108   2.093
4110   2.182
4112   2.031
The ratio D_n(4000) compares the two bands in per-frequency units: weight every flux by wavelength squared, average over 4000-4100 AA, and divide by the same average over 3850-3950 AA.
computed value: 1.70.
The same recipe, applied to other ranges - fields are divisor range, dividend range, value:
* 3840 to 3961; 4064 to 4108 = 1.65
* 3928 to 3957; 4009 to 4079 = 1.82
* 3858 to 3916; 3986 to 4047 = 1.59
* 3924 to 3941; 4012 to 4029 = 2.48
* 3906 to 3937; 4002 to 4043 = 1.77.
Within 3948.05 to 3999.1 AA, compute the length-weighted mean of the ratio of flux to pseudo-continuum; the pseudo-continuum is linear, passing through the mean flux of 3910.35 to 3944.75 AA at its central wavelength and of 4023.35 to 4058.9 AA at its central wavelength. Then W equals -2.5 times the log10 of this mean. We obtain 0.03 mag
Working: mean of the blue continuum 1.28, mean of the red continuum 2.17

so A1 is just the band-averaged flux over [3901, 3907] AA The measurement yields 1.48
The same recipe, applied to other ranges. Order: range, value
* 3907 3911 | 1.63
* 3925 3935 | 0.946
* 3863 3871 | 1.51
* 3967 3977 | 1.05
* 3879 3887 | 1.29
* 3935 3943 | 1.06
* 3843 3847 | 1.29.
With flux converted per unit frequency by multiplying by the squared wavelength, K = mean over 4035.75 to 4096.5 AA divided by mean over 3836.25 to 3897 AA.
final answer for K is 1.8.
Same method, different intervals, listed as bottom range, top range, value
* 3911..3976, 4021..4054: 1.74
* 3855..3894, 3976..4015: 1.57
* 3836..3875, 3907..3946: 1.03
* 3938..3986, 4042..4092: 1.60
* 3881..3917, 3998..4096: 1.57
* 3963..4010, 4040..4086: 1.31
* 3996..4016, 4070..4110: 1.01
